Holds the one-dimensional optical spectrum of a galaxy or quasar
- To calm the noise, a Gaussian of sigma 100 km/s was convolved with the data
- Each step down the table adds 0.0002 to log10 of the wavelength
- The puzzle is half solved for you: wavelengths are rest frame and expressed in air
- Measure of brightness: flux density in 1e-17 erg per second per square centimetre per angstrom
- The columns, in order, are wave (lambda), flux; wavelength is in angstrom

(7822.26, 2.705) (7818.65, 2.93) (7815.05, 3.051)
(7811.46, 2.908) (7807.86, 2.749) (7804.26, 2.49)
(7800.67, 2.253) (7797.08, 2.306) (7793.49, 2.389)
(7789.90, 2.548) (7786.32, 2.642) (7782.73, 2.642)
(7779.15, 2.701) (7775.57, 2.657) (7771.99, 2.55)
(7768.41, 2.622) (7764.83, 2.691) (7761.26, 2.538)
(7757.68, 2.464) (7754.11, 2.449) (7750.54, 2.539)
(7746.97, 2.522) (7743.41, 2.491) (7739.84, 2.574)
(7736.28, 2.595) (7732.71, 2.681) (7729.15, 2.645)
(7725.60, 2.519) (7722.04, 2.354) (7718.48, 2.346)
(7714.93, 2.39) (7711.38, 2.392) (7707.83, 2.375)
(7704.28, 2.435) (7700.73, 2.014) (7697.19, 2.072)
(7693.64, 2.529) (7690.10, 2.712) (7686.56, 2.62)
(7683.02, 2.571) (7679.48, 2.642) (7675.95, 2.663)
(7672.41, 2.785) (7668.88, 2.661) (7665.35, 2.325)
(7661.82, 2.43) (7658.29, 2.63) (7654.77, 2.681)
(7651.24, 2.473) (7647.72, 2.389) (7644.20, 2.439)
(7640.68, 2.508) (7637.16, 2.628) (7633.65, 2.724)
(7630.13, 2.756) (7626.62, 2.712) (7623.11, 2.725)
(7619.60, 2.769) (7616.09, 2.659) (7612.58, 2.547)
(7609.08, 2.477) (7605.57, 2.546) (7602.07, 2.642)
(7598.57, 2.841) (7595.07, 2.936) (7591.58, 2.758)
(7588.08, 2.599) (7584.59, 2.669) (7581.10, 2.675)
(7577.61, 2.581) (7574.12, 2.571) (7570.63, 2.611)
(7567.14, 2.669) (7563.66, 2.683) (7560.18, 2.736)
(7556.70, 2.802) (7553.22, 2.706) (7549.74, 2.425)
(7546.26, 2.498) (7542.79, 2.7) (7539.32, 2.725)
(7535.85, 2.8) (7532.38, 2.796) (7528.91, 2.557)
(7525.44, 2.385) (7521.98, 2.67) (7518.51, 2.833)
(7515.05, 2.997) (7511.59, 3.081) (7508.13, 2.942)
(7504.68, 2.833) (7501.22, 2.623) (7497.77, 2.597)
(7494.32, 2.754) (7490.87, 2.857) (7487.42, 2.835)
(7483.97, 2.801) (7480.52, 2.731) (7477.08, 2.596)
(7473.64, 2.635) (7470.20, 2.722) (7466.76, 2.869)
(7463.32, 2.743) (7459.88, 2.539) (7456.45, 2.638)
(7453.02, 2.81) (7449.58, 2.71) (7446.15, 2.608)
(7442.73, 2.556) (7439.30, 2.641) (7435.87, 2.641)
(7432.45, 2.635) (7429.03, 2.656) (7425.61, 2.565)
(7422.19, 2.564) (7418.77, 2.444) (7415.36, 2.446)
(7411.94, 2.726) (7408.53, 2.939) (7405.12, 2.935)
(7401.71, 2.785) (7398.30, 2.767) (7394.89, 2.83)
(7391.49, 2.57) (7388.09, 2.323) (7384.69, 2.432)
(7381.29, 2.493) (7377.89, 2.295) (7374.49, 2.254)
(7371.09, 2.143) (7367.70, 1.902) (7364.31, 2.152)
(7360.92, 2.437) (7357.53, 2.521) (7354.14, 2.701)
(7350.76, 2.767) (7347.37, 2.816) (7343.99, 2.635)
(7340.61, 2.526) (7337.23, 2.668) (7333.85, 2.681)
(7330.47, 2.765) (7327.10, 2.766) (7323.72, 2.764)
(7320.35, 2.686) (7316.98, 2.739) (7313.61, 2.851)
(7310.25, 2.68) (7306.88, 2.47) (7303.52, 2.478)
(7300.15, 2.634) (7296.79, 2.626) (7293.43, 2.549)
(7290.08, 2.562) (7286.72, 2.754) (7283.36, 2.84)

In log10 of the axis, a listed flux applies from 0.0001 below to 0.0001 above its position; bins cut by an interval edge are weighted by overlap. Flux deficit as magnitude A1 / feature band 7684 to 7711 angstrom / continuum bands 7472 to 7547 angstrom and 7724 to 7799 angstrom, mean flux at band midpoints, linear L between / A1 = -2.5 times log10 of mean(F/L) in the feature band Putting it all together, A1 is 0.09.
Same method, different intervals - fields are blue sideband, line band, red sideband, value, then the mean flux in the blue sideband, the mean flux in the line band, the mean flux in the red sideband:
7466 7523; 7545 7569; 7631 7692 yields 0.03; 2.79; 2.65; 2.58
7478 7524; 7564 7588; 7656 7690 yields 0.03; 2.81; 2.63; 2.6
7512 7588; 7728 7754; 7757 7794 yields 0.02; 2.68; 2.57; 2.6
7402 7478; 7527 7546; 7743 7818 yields -0.02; 2.67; 2.7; 2.59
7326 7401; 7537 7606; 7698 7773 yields -0.07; 2.52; 2.67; 2.48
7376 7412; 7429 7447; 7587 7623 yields 0.01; 2.64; 2.62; 2.68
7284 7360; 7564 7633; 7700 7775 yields -0.05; 2.67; 2.67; 2.49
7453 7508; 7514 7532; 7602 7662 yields 0.00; 2.73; 2.68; 2.6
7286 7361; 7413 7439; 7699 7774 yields 0.02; 2.66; 2.57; 2.49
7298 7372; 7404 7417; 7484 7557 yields -0.04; 2.59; 2.75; 2.73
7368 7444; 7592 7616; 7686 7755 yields -0.07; 2.56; 2.67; 2.46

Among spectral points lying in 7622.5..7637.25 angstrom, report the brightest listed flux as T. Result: 2.756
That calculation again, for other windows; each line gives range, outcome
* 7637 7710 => 2.785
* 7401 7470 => 2.939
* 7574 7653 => 2.936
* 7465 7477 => 2.869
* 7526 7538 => 2.8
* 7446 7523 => 3.081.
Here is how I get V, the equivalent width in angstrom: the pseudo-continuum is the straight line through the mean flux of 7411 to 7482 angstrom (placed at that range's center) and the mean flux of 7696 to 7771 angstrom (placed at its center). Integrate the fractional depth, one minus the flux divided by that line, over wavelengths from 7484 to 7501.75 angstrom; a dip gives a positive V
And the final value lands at -0.9 angstrom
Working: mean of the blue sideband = 2.64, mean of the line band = 2.75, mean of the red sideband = 2.47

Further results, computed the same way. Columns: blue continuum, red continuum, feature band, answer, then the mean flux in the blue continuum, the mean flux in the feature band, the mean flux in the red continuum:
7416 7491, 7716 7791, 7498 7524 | -1.9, 2.67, 2.83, 2.56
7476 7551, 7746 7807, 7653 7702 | 1.5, 2.73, 2.53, 2.53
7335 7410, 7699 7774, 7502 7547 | -4.3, 2.54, 2.76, 2.49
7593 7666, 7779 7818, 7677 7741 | 3.5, 2.62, 2.47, 2.61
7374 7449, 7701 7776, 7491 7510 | -1.4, 2.6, 2.76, 2.5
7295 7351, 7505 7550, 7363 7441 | 4.9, 2.68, 2.53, 2.74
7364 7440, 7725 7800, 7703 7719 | 1.0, 2.53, 2.39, 2.56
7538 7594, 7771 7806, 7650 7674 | 0.2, 2.65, 2.57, 2.52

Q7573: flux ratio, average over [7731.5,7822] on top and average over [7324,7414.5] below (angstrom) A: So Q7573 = 1.01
